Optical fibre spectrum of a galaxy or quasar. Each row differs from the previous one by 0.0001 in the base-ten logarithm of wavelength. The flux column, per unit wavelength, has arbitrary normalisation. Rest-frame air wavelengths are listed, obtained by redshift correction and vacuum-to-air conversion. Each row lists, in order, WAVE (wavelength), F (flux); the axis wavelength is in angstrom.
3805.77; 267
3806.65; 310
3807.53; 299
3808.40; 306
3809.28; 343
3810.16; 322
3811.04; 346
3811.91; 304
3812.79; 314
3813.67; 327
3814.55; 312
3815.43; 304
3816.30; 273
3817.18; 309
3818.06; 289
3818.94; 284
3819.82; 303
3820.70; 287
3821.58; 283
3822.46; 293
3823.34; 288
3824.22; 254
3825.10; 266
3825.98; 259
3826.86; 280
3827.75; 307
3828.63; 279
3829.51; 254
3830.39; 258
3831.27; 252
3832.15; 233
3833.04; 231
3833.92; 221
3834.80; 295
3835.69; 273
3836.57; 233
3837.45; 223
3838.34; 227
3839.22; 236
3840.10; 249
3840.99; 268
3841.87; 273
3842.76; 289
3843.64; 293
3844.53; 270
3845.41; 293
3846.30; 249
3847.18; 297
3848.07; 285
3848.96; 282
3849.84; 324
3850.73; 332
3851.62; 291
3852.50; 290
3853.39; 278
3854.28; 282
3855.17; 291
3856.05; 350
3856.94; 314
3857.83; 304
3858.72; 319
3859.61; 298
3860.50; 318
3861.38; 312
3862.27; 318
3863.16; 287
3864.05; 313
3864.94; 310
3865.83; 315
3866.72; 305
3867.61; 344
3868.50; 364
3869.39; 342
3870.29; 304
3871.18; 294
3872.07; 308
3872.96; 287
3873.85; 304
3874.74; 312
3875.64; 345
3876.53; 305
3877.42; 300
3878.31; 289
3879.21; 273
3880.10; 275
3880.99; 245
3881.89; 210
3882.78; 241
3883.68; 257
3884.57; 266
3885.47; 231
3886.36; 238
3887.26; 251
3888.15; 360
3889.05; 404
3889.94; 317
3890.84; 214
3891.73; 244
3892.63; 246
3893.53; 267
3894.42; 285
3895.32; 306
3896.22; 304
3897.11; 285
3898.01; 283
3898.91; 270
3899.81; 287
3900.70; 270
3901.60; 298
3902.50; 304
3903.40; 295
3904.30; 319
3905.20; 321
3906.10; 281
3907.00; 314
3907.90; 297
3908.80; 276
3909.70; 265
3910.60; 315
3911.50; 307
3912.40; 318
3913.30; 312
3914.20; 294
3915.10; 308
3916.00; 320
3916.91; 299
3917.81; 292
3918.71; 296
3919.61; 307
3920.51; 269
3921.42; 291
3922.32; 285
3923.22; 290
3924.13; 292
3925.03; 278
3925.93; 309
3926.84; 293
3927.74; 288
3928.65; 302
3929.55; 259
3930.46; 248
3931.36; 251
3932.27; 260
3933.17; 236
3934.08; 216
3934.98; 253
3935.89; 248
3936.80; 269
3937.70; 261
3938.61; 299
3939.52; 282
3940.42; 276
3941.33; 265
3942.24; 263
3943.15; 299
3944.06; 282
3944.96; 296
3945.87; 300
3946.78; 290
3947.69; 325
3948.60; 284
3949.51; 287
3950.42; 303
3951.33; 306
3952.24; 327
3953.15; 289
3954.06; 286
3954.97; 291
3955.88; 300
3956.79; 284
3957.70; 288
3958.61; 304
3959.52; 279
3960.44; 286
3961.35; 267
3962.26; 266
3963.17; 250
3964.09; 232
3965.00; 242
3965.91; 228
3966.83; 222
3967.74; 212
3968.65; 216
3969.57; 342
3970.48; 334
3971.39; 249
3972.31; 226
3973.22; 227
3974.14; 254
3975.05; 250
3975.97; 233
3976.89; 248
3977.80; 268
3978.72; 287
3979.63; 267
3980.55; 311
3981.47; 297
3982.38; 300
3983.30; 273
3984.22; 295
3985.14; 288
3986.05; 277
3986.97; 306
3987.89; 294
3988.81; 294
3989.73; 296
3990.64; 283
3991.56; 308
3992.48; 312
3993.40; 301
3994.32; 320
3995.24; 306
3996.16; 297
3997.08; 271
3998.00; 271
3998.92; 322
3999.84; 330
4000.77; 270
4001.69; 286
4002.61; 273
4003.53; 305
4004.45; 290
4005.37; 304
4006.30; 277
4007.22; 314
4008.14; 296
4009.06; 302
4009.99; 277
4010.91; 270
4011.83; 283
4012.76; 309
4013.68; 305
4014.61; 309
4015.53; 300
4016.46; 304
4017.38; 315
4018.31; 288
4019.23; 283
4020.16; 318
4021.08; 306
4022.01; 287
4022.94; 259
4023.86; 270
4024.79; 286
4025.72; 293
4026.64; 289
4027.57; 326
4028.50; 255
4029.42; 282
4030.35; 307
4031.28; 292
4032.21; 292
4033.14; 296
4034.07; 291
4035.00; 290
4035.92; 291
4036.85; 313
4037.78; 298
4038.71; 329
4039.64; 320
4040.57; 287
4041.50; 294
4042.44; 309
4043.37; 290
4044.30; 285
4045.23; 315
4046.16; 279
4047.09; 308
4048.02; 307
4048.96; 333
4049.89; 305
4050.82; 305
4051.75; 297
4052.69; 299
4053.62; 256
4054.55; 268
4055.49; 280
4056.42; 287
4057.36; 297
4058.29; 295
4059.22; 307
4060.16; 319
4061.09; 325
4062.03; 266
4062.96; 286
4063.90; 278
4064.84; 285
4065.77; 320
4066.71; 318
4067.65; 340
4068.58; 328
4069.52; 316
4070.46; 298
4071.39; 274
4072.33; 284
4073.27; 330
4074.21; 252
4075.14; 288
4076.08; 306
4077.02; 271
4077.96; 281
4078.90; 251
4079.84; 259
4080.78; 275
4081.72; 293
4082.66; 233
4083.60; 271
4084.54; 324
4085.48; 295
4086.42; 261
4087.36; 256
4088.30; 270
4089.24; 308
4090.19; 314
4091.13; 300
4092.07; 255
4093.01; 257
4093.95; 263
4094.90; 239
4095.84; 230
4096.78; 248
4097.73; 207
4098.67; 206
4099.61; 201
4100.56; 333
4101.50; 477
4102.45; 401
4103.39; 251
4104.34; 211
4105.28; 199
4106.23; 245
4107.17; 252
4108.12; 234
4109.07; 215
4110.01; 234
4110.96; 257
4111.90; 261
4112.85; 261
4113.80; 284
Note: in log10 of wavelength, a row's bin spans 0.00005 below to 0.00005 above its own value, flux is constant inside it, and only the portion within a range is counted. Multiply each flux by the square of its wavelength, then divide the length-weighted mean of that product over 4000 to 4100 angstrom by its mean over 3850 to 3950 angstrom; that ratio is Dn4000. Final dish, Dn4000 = 1.07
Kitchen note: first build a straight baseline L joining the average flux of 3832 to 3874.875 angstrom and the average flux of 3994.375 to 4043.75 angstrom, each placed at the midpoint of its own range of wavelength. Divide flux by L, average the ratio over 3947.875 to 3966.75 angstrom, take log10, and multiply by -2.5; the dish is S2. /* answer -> 0.053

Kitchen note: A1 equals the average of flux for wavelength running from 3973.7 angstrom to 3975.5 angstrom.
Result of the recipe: 253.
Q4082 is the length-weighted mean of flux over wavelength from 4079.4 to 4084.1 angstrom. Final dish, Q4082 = 267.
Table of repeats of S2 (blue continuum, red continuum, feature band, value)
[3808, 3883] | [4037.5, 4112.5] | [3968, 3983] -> 0.07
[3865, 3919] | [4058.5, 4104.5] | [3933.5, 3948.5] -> 0.06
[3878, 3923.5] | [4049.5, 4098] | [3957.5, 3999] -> 0.04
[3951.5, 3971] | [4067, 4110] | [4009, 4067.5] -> -0.08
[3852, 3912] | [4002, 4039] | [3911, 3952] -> 0.04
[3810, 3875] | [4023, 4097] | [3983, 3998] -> -0.02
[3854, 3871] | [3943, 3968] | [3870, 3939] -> 0.05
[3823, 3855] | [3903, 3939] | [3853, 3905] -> -0.06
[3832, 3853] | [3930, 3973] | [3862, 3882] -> -0.13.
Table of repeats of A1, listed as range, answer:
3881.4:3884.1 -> 235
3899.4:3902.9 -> 290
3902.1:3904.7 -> 306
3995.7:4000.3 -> 298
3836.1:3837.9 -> 229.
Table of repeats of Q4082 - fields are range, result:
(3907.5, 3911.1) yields 288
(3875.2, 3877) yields 326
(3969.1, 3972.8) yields 287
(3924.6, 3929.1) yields 294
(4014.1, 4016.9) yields 304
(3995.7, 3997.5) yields 284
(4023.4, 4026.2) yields 283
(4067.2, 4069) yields 335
